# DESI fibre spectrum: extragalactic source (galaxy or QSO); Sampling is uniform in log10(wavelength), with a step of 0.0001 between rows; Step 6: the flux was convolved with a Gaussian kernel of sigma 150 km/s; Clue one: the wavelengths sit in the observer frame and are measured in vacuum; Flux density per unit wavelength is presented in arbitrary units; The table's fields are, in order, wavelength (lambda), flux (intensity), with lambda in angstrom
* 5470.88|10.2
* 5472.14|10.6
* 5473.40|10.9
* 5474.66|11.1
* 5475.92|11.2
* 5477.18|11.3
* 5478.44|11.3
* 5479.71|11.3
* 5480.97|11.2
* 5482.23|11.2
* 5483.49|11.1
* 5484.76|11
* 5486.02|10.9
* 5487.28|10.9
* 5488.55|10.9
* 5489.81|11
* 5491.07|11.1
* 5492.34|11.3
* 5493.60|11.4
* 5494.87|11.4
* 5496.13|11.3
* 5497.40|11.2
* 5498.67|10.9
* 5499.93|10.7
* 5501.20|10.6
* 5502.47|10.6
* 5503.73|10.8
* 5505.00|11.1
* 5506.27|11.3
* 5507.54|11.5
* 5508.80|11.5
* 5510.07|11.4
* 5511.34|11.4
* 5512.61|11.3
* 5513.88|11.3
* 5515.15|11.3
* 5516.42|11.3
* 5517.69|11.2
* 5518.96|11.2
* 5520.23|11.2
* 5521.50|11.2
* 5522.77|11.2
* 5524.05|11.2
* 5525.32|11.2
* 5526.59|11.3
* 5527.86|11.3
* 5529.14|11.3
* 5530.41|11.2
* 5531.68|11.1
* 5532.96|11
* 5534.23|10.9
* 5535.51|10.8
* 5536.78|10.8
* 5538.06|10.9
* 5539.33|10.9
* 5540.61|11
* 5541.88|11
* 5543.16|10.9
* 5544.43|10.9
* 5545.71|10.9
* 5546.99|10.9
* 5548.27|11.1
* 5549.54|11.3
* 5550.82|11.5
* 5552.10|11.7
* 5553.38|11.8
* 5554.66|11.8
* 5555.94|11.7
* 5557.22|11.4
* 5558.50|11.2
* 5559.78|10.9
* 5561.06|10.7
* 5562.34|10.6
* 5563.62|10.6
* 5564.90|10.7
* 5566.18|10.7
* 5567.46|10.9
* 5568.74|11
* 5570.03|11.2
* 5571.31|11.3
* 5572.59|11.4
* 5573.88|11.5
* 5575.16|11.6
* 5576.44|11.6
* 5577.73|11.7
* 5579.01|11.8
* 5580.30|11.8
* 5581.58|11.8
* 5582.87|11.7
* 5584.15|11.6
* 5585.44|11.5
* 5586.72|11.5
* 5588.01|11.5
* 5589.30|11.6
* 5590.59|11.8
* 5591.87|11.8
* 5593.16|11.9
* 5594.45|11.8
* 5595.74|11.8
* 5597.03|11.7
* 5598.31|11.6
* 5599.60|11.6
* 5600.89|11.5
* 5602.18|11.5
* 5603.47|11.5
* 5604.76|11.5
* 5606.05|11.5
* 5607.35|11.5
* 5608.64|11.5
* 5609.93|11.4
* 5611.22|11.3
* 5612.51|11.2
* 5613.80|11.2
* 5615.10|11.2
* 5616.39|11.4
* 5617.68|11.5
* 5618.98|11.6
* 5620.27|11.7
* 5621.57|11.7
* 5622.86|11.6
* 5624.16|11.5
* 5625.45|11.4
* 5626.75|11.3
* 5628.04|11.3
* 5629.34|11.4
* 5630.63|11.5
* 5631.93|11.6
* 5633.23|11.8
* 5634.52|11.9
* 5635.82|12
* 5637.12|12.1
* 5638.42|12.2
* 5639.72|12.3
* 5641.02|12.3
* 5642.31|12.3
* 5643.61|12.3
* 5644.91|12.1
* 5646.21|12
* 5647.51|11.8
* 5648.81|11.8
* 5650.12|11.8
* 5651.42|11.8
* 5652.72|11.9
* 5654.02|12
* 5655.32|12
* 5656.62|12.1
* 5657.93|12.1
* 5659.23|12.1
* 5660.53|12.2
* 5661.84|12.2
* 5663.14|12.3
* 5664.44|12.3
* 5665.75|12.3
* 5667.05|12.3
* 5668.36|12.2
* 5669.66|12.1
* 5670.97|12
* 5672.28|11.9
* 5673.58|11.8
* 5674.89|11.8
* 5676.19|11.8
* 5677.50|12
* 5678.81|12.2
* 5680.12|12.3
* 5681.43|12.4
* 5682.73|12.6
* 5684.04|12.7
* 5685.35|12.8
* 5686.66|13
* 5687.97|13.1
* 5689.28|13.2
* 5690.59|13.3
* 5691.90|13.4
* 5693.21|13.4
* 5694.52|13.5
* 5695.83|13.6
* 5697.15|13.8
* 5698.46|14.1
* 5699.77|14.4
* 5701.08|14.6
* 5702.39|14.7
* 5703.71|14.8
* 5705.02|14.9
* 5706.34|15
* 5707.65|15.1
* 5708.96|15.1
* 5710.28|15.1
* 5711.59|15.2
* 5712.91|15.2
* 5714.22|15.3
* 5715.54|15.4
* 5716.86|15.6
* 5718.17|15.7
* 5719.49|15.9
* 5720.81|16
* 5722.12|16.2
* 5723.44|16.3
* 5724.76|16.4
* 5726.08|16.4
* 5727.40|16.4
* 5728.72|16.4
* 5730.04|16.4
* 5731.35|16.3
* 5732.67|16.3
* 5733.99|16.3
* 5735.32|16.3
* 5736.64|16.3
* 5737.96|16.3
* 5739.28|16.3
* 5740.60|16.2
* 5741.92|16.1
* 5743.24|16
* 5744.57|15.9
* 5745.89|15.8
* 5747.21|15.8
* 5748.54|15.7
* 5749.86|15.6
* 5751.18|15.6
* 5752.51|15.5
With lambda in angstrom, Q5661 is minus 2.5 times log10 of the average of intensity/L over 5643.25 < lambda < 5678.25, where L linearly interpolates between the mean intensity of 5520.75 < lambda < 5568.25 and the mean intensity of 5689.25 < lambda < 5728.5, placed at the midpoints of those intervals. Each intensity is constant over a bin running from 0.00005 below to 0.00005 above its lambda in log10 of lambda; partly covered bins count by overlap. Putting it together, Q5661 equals 0.152 mag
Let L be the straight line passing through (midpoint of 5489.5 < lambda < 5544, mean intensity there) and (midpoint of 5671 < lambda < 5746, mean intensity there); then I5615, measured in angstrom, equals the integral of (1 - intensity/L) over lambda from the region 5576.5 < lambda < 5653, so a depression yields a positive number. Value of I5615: 7.3 angstrom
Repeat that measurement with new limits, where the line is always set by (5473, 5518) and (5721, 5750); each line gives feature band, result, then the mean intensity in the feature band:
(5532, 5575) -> 4.40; 11.1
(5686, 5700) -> 1.64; 13.5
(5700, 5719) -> 0.63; 15.1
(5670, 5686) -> 2.97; 12.2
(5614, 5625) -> 1.79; 11.5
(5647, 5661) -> 2.43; 12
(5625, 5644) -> 3.00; 11.8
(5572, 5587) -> 1.48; 11.6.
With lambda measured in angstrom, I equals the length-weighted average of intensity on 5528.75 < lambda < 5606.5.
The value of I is 11.3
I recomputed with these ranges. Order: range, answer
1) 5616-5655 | 11.8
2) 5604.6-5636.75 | 11.5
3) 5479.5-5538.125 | 11.1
